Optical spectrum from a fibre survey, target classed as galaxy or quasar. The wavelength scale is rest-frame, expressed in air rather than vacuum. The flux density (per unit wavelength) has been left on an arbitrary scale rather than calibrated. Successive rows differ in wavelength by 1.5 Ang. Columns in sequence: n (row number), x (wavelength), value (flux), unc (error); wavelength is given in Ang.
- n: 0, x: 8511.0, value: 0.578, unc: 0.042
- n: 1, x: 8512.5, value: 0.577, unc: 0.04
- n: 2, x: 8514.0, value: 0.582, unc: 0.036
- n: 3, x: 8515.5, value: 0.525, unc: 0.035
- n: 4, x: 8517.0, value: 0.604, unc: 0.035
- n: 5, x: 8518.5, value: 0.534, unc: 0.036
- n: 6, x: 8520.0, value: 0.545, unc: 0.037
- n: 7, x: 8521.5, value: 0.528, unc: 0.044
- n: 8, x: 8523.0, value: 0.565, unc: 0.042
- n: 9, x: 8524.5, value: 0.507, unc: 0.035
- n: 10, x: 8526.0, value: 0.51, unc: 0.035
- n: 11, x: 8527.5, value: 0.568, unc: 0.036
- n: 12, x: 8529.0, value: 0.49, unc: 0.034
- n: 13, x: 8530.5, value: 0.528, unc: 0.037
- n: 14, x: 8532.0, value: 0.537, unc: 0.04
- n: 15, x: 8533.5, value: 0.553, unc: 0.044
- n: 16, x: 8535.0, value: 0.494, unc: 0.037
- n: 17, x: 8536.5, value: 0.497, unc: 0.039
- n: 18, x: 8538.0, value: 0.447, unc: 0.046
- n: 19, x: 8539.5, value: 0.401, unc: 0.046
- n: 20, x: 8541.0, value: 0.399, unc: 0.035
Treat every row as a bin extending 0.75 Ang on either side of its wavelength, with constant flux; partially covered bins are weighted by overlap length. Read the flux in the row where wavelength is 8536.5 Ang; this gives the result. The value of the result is 0.497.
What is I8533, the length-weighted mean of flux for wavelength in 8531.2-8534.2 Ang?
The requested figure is 0.545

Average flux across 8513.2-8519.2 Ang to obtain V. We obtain 0.562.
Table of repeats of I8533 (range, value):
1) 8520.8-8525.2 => 0.534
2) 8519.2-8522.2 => 0.537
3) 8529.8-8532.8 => 0.533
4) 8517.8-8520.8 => 0.539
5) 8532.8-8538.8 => 0.496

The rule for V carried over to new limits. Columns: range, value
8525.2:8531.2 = 0.524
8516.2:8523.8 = 0.555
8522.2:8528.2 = 0.537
